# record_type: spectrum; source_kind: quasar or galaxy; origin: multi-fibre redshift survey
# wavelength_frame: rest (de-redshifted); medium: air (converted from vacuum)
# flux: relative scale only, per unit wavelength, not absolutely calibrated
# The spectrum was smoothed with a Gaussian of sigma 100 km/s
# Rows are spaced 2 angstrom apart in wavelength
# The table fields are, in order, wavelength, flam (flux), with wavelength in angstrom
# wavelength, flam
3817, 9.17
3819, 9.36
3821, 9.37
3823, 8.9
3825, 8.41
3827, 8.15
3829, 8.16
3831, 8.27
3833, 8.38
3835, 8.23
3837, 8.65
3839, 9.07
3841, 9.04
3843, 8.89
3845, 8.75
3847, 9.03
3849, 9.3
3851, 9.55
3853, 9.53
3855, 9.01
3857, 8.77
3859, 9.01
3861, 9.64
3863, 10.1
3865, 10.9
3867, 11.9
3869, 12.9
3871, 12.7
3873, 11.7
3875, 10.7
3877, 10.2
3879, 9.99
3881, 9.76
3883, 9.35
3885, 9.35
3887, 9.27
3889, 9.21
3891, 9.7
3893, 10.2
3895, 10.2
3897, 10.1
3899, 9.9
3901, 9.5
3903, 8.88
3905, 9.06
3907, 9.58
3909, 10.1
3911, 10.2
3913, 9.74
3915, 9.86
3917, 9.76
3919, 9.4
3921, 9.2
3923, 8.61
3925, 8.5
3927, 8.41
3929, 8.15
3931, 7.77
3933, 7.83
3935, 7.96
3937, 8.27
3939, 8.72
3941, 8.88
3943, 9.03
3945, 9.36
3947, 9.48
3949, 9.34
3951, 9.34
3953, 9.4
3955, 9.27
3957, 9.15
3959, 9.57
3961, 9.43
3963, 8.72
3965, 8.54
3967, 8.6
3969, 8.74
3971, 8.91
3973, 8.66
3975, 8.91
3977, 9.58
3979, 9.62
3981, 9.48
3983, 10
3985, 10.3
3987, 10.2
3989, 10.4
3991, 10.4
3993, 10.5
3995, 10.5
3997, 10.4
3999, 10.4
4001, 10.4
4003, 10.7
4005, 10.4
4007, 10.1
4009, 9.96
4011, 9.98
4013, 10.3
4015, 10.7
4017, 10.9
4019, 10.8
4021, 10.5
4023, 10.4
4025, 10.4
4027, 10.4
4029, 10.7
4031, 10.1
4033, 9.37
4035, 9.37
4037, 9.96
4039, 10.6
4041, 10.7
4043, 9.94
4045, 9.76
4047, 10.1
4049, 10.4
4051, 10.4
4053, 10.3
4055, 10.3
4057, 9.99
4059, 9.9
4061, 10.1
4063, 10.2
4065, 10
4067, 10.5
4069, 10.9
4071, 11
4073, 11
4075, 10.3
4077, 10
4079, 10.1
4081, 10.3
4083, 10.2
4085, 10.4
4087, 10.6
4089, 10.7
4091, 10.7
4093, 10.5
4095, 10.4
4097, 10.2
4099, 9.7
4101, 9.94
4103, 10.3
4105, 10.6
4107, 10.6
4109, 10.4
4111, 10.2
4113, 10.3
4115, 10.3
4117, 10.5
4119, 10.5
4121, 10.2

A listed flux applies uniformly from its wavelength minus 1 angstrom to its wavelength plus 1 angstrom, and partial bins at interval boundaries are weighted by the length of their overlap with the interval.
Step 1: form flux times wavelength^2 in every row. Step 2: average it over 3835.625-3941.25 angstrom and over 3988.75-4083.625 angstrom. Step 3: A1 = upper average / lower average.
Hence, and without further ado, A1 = 1.17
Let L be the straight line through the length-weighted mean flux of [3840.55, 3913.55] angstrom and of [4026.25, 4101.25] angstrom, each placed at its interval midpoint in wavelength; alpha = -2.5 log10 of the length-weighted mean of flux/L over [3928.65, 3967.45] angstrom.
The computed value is 0.14 mag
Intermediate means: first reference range 9.89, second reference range 10.3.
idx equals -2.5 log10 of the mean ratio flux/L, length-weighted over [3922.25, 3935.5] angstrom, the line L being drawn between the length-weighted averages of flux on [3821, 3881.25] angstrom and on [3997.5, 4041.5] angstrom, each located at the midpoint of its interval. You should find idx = 0.21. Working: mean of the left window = 9.58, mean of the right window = 10.3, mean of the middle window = 8.18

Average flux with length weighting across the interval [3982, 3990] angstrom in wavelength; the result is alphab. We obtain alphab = 10.2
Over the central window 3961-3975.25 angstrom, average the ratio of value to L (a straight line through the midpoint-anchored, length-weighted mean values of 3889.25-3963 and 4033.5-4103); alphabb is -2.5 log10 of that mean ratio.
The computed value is 0.09 mag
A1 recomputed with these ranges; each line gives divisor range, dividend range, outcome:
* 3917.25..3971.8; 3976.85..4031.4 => 1.20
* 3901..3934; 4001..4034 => 1.20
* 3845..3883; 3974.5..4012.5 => 1.06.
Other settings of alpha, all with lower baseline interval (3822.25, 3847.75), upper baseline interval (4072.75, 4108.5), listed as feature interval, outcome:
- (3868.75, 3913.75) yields -0.12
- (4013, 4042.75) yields -0.04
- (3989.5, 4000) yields -0.08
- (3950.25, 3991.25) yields 0.02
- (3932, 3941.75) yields 0.12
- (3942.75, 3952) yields 0.00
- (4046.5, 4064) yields -0.01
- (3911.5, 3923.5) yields -0.04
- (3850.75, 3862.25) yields -0.06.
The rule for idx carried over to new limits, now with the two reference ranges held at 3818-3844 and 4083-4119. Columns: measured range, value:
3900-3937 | 0.03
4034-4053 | -0.01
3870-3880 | -0.23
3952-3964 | 0.03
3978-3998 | -0.06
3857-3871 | -0.20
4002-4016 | -0.06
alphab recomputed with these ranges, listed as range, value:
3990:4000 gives 10.4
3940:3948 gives 9.19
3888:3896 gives 9.83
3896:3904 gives 9.6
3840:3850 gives 9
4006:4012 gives 10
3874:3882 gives 10.2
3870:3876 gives 11.7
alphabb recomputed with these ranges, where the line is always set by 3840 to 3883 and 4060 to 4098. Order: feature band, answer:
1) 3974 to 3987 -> 0.06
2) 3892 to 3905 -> 0.04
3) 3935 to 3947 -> 0.16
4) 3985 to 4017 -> -0.01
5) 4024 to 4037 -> 0.03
